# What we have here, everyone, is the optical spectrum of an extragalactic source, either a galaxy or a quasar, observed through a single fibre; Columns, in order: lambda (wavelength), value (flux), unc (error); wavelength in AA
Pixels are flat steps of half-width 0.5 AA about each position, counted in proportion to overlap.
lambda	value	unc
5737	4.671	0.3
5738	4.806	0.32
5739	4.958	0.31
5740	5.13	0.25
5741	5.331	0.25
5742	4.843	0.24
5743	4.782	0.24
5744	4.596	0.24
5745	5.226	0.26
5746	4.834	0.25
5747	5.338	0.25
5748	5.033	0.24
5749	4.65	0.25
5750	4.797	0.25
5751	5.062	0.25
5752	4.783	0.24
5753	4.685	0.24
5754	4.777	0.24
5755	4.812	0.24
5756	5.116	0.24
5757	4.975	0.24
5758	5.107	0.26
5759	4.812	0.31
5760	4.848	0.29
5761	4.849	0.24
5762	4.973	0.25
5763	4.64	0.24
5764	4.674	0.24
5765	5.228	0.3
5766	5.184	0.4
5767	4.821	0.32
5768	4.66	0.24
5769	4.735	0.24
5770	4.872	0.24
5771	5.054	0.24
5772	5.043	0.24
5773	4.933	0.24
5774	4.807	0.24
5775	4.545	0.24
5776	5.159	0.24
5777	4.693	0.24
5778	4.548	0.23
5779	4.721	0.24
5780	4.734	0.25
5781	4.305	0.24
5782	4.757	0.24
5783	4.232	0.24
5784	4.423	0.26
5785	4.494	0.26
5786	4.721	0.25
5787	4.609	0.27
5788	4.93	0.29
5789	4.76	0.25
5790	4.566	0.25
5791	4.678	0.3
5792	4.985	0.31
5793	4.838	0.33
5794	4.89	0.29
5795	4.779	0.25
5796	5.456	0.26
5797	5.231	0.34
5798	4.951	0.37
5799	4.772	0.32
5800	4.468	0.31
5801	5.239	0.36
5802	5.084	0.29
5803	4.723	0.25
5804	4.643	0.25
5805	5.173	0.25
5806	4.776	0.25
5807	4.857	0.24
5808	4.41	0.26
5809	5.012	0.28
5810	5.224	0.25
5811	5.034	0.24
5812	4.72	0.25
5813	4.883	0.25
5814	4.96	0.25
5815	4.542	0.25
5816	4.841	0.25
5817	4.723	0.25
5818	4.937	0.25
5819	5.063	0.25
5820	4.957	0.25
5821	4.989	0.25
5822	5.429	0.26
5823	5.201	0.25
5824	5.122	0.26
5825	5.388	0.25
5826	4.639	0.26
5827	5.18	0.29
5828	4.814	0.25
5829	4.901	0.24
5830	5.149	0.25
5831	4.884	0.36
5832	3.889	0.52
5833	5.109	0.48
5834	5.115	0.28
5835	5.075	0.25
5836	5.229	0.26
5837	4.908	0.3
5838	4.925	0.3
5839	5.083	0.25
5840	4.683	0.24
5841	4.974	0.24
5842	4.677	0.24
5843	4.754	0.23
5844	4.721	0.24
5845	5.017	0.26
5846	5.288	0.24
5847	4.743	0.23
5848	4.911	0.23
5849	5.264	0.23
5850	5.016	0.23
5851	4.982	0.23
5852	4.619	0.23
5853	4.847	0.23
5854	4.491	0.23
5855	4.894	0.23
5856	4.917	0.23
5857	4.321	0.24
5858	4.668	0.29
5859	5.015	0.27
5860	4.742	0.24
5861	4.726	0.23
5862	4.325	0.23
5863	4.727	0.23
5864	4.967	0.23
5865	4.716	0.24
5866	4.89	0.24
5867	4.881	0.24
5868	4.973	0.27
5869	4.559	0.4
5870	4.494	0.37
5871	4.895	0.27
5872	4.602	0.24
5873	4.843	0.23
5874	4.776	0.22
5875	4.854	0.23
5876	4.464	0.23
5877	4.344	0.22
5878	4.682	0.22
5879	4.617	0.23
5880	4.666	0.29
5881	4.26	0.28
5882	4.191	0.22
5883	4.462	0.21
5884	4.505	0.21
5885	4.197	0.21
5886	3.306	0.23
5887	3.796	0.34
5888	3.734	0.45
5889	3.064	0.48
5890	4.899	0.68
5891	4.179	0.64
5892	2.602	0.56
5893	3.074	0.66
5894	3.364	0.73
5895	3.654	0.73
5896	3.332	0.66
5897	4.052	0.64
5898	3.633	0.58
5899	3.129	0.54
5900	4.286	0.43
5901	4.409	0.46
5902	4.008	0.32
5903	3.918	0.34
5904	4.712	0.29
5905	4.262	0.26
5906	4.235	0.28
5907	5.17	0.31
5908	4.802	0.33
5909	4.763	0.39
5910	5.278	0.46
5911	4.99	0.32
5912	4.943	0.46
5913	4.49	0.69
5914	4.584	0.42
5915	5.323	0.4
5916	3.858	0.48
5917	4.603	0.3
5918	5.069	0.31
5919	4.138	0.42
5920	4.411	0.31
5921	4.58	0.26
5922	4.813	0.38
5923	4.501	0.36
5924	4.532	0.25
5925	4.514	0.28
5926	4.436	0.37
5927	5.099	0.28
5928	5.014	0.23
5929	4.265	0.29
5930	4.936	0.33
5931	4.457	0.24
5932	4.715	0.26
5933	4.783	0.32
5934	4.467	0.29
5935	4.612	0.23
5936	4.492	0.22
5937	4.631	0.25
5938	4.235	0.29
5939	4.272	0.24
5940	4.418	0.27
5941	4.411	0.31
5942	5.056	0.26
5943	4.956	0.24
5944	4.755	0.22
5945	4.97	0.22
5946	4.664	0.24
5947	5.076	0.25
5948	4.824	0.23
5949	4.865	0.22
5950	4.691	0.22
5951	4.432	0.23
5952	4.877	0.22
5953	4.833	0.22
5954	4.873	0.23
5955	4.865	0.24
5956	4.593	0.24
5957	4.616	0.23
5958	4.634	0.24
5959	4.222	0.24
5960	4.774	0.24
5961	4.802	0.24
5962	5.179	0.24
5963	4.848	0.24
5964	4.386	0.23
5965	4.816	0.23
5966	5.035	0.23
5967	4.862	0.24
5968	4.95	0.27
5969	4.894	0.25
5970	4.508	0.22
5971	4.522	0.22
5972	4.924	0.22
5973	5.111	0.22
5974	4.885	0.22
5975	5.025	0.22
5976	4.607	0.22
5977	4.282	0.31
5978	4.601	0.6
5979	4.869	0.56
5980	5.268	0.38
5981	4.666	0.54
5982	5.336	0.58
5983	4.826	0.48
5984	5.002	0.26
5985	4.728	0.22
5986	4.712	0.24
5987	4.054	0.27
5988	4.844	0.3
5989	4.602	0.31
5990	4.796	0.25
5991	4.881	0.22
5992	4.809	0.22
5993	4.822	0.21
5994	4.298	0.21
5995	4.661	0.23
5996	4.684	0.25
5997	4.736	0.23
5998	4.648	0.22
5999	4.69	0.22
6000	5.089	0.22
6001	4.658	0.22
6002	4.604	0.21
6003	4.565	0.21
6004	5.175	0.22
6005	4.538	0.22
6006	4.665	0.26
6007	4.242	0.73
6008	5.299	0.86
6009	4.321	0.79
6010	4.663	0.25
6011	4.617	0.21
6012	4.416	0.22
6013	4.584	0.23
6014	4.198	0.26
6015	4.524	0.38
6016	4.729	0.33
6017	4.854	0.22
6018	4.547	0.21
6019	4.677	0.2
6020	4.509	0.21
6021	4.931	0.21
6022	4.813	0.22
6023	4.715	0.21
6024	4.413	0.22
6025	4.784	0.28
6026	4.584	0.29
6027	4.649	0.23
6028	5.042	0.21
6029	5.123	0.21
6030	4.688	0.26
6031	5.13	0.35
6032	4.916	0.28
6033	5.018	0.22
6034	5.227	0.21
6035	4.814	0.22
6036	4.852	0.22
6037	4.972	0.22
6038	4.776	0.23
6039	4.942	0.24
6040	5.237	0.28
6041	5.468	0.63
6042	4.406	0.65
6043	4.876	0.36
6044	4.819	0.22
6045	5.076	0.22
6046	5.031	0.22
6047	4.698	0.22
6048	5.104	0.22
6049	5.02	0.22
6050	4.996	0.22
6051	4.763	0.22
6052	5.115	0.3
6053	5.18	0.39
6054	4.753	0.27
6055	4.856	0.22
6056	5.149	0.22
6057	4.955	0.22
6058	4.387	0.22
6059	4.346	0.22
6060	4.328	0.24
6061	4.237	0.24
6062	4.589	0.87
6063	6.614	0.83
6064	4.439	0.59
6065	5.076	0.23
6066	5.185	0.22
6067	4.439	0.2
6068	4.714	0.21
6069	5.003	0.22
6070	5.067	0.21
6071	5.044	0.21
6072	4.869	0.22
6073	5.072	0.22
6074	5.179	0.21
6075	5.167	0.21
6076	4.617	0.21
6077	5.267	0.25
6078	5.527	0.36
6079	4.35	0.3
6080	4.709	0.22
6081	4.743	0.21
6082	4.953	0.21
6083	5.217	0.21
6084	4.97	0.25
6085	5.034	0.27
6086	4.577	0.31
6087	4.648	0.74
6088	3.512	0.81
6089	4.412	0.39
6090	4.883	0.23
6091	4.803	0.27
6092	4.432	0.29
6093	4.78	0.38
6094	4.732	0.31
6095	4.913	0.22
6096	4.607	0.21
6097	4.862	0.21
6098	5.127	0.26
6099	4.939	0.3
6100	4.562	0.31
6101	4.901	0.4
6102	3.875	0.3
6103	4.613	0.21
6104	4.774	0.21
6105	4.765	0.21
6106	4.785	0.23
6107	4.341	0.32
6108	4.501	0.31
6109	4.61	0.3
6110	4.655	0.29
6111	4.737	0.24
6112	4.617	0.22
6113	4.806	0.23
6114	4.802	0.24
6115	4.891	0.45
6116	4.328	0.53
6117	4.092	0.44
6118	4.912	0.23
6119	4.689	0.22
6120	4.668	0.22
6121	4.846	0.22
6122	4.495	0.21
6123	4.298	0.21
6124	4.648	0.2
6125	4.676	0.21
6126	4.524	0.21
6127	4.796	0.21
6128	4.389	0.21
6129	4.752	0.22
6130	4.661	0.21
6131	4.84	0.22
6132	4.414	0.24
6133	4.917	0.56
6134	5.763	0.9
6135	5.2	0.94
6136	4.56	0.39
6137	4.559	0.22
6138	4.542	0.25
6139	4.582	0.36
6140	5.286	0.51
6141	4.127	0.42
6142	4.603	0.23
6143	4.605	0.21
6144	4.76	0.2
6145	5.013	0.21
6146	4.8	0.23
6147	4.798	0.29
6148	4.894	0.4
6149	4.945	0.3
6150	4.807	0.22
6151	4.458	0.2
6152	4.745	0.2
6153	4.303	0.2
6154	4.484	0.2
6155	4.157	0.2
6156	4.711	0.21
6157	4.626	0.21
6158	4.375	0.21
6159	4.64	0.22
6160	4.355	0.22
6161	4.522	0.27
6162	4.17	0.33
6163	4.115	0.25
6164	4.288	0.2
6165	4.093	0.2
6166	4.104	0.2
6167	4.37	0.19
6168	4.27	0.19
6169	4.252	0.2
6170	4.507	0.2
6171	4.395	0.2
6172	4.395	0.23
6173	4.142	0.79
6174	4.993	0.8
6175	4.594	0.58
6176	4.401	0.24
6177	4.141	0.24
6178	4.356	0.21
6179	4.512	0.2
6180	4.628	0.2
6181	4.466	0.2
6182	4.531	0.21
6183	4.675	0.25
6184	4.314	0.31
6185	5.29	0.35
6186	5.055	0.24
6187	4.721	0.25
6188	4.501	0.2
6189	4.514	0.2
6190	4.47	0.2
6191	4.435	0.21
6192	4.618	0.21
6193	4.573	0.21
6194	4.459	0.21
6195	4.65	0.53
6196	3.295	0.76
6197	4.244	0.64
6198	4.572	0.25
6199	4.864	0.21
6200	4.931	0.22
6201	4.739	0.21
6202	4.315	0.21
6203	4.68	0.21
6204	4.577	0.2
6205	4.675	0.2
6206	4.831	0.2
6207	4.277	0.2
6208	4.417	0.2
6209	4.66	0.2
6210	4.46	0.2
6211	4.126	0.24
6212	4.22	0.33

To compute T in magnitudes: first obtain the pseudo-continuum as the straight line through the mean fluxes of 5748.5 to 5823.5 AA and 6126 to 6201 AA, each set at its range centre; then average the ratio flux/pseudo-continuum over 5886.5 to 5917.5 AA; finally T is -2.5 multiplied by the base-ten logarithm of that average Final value 0.14 mag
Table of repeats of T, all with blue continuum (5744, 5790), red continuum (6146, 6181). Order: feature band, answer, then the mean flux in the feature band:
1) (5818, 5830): -0.07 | 5.06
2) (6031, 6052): -0.09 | 4.96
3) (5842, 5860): -0.02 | 4.84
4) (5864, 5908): 0.11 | 4.24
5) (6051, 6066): -0.07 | 4.87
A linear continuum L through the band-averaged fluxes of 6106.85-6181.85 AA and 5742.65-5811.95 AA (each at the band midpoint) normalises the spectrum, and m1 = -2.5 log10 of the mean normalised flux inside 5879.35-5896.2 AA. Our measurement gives 0.23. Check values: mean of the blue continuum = 4.84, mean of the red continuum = 4.58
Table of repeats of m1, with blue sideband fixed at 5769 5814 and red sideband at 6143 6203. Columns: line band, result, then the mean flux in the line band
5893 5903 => 0.256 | 3.74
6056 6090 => -0.055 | 4.83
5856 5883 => 0.021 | 4.66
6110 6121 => -0.024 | 4.66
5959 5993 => -0.028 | 4.79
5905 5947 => 0.010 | 4.66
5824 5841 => -0.036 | 4.94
